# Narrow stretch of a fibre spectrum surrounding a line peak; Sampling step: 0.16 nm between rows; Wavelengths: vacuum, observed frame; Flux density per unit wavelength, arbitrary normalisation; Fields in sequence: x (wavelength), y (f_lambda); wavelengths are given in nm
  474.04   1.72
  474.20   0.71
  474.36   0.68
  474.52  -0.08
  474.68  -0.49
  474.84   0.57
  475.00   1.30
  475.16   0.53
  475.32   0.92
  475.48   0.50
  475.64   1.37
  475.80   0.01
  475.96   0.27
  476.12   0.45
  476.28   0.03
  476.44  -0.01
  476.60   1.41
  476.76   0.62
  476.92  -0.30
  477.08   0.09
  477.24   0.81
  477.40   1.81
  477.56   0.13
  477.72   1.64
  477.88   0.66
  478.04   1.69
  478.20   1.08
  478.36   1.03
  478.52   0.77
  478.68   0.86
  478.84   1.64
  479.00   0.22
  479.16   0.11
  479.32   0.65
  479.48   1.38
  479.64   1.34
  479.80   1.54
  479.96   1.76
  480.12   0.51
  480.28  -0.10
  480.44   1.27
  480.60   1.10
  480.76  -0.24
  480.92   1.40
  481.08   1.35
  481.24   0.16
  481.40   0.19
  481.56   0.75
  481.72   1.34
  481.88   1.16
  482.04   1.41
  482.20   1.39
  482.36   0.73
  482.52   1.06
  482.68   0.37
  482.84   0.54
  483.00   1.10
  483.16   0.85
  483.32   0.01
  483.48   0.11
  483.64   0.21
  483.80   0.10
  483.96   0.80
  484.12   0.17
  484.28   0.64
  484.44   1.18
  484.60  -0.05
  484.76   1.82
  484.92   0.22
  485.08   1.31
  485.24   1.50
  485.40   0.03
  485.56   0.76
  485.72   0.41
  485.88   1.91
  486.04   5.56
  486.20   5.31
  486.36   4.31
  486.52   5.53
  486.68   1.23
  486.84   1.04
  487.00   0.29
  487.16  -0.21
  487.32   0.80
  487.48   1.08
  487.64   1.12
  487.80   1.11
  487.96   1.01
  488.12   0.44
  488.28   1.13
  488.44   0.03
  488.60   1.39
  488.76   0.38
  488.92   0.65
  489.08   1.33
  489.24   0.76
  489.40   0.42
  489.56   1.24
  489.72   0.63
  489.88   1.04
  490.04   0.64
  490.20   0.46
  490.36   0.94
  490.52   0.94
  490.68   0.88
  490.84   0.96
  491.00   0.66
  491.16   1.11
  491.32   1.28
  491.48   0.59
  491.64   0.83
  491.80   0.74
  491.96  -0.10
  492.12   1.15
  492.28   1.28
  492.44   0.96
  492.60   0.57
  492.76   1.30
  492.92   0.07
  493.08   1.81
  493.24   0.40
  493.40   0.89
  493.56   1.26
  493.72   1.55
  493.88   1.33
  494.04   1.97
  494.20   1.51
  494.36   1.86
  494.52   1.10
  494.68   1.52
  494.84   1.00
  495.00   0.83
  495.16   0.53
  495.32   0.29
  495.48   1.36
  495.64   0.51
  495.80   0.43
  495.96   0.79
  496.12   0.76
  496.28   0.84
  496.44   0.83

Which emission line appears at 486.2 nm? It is [O II] 3727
